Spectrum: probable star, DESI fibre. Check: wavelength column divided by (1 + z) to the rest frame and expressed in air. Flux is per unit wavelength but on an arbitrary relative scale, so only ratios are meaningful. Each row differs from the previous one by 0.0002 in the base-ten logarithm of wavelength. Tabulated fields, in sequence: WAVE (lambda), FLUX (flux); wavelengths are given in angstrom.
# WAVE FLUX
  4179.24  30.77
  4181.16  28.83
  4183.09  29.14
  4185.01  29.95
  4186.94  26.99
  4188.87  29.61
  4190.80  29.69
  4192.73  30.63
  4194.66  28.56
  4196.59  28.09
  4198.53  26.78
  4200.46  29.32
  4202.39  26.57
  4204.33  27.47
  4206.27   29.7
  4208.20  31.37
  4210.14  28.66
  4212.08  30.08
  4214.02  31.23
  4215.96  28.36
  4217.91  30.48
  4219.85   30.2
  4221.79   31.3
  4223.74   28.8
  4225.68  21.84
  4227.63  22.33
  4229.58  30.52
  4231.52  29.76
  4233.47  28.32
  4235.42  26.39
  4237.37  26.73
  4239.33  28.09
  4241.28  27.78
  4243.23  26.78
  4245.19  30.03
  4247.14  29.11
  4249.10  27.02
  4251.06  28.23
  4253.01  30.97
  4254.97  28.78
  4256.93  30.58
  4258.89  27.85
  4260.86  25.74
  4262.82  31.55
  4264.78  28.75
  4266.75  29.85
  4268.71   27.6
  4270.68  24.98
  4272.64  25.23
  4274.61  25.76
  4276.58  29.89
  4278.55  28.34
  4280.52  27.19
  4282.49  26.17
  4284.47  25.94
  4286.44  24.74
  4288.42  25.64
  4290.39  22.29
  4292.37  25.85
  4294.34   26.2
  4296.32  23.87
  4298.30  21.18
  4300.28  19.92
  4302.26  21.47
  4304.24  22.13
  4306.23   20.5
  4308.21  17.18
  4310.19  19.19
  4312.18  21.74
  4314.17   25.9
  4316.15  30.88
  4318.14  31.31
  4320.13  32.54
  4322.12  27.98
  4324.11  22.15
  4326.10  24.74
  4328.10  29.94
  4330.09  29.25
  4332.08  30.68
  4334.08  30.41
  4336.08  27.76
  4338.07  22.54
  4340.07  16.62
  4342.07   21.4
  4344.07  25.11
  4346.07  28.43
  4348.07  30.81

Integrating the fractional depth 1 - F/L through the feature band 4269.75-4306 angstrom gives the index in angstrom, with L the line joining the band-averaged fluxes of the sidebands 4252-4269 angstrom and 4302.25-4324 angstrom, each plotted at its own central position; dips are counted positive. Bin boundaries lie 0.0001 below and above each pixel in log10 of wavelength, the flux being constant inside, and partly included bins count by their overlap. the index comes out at 2.9 angstrom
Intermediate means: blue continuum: 29.1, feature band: 24.7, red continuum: 24.7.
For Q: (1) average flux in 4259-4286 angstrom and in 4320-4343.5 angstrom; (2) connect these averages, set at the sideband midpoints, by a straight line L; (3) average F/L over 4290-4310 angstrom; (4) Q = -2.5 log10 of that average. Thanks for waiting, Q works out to 0.22 mag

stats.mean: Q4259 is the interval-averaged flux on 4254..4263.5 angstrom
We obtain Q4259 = 28.8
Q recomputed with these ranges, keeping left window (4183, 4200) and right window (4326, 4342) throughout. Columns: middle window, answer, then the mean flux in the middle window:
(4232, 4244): 0.021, 27.5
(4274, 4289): 0.019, 26.7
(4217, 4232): 0.005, 28.1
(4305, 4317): 0.187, 22.5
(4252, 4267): -0.062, 29.2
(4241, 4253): -0.022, 28.4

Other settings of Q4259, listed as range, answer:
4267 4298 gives 26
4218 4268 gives 28.3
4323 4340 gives 26.6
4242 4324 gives 26.2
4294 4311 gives 21.1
